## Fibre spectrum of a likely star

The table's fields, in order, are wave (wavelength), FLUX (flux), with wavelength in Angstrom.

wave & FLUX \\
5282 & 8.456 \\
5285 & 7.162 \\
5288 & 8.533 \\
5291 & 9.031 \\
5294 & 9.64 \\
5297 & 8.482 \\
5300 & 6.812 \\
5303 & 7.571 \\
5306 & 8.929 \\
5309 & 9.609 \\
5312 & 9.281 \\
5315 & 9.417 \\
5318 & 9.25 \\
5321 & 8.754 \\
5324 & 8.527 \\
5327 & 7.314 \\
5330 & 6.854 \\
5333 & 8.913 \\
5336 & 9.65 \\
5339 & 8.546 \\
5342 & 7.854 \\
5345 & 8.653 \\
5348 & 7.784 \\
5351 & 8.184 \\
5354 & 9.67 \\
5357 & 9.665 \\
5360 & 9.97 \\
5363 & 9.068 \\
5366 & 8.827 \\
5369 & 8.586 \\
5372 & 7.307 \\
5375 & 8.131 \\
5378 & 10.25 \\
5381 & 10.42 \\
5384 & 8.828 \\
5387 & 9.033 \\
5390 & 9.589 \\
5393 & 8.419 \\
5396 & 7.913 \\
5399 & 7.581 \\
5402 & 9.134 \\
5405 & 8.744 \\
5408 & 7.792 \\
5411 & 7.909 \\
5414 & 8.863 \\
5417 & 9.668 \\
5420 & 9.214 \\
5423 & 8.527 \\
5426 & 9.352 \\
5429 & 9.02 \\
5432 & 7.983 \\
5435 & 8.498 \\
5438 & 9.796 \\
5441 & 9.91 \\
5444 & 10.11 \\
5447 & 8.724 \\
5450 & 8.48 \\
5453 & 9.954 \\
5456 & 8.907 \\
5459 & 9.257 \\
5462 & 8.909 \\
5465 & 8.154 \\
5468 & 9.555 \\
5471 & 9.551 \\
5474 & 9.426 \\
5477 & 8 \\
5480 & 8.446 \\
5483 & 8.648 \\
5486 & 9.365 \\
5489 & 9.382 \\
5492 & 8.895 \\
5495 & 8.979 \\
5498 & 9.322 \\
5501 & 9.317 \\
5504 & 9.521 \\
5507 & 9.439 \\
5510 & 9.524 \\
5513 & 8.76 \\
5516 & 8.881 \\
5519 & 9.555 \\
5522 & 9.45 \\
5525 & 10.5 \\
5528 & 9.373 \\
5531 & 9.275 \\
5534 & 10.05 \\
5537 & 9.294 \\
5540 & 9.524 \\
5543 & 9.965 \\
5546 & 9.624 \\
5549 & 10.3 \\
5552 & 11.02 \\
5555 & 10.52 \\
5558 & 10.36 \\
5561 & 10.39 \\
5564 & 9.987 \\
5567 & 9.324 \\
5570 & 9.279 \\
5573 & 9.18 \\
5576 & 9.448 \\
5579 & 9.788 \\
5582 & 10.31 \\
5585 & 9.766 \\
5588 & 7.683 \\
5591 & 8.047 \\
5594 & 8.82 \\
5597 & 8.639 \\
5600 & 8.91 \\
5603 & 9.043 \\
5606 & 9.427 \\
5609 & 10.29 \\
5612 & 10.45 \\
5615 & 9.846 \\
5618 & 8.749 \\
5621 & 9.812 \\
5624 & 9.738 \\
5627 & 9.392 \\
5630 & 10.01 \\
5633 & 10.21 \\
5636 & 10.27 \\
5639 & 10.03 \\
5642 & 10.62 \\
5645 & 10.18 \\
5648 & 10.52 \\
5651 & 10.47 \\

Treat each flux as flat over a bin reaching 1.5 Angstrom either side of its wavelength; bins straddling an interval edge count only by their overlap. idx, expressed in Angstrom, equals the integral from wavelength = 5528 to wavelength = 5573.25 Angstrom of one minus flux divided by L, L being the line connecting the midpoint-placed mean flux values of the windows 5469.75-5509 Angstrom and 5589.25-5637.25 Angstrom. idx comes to -2.9 Angstrom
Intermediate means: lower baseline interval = 9.1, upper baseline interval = 9.46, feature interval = 9.88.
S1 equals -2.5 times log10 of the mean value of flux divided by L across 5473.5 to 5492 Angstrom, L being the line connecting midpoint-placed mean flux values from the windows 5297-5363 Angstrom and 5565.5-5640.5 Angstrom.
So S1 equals 0.03 mag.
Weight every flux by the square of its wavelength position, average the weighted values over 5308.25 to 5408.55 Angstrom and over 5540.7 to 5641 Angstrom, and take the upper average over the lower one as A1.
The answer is 1.20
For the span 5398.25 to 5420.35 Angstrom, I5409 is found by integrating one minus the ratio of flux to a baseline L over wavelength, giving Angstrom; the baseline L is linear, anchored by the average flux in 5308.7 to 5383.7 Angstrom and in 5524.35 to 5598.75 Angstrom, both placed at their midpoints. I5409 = 1.0 Angstrom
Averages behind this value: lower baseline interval 8.81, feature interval 8.62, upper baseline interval 9.61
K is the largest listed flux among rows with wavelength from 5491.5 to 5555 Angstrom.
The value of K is 11.02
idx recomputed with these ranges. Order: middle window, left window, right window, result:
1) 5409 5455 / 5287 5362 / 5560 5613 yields -0.5 Angstrom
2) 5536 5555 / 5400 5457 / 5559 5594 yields -1.5 Angstrom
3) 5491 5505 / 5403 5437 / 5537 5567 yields 0.5 Angstrom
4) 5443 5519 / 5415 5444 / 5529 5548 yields 2.3 Angstrom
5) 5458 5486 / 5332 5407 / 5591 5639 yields 0.7 Angstrom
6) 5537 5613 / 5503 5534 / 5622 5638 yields 0.8 Angstrom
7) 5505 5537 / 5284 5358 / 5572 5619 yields -1.4 Angstrom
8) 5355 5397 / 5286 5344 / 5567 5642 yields -1.3 Angstrom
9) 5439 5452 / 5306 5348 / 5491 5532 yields -0.4 Angstrom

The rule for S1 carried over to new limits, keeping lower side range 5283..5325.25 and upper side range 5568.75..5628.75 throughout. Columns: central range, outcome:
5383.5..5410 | 0.04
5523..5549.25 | -0.06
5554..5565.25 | -0.12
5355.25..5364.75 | -0.09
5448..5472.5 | -0.01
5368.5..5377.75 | 0.07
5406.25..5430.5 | 0.01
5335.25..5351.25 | 0.04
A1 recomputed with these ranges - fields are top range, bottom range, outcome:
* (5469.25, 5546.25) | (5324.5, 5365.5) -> 1.15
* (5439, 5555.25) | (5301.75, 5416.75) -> 1.13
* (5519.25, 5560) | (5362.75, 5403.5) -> 1.20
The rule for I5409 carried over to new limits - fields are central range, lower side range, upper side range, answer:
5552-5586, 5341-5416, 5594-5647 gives -1.40 Angstrom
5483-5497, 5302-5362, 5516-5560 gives 0.74 Angstrom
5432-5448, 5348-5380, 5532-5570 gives 0.12 Angstrom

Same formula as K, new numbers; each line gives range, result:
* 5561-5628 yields 10.45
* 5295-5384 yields 10.42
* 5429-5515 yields 10.11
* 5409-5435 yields 9.668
